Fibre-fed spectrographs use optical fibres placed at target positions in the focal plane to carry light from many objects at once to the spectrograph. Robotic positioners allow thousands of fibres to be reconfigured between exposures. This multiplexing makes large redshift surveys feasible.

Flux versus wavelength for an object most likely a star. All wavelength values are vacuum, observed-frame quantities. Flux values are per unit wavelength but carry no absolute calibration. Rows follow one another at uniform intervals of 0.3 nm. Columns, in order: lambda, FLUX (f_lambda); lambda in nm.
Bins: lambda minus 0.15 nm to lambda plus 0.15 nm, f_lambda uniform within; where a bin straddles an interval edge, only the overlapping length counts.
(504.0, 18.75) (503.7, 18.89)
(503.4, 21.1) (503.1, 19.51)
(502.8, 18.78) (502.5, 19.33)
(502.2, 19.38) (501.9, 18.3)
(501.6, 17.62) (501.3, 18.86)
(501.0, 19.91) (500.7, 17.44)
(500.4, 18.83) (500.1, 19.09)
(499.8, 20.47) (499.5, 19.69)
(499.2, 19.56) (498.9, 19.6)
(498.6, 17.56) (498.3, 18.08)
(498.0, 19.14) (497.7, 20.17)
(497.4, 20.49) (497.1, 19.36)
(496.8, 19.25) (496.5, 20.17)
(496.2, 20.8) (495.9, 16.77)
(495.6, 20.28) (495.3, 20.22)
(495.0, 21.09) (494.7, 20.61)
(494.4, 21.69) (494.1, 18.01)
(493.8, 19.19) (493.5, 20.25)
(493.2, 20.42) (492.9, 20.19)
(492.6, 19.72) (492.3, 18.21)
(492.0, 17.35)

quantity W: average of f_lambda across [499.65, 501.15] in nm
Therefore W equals 19.1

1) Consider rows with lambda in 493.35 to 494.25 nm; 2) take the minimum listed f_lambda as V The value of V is 18.01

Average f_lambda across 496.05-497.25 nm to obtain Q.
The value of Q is 19.9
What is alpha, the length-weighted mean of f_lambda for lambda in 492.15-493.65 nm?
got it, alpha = 19.8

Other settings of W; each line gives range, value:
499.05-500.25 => 19.7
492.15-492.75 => 19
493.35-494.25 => 19.2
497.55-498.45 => 19.1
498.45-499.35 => 18.9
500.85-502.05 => 18.7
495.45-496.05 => 18.5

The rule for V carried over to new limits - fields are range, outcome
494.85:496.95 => 16.77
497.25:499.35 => 17.56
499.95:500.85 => 17.44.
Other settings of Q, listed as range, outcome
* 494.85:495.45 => 20.7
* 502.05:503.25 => 19.3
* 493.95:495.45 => 20.3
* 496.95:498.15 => 19.8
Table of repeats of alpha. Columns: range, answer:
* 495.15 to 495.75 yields 20.3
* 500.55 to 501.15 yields 18.7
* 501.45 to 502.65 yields 18.7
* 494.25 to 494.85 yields 21.1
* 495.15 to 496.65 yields 19.6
